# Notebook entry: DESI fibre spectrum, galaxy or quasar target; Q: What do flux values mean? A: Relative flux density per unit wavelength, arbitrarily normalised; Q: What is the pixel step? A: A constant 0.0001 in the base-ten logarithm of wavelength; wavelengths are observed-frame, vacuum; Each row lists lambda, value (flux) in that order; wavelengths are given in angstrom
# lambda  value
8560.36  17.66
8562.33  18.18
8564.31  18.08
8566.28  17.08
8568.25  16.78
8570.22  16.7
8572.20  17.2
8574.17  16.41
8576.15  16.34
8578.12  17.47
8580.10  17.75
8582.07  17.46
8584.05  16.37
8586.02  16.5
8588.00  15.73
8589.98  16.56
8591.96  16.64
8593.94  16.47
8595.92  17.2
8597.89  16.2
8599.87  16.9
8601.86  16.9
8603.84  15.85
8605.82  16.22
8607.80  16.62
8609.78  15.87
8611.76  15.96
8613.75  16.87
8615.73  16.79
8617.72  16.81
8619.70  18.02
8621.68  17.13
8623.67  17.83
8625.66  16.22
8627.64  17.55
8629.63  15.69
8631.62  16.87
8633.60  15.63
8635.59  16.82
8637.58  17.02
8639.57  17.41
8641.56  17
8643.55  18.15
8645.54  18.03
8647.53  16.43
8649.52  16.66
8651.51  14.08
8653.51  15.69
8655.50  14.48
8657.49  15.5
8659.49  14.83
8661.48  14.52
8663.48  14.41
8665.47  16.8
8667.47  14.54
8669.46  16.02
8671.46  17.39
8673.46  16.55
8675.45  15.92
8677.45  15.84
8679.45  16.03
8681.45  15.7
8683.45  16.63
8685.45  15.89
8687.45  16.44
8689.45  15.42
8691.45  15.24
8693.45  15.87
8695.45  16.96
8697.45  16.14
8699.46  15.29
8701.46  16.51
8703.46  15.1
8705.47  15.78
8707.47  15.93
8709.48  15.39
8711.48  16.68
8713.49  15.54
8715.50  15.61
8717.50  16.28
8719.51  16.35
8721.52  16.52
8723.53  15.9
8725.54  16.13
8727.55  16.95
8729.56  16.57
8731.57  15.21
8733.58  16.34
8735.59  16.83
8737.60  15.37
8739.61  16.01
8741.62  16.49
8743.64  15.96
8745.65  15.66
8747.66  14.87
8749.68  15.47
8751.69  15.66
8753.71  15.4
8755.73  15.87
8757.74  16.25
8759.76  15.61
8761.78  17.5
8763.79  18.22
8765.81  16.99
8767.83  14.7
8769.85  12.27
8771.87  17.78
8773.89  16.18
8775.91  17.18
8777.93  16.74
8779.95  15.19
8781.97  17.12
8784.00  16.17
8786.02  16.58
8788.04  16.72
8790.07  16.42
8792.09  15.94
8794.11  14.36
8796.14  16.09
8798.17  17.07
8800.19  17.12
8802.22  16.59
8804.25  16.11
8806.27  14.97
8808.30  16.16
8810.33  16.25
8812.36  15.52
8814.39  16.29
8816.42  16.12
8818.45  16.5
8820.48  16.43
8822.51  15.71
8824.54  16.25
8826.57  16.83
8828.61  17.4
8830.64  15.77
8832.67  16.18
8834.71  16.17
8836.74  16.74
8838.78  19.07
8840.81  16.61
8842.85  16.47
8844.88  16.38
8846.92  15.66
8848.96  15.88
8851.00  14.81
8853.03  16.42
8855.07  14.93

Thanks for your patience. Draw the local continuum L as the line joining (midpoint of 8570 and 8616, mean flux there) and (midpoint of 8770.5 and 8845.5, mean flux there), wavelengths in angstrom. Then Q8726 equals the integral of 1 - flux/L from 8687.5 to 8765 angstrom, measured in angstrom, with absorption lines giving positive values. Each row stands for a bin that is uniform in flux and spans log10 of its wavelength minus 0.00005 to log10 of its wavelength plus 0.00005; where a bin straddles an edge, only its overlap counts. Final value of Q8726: 2.1 angstrom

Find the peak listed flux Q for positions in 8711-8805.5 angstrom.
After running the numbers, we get 18.22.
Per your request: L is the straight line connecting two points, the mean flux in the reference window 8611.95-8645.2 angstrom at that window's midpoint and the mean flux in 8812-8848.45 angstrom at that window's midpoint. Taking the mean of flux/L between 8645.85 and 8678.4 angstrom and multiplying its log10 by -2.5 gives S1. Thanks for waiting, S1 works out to 0.08 mag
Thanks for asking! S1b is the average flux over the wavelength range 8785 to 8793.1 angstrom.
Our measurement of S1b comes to 16.4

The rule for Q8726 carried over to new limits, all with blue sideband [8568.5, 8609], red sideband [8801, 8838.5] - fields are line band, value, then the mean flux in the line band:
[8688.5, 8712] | 0.9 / 15.8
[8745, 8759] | 0.7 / 15.6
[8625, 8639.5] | 0.0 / 16.6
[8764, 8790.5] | 0.2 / 16.2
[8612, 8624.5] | -0.4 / 17.2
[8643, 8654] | 0.1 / 16.5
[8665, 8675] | 0.2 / 16.2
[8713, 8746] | 0.6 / 16.1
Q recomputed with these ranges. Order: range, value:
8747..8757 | 15.87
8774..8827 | 17.18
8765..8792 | 17.78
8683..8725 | 16.96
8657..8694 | 17.39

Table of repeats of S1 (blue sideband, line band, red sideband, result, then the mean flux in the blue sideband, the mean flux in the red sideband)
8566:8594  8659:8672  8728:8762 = 0.059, 16.8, 15.9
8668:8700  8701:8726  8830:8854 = 0.011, 16.1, 16.4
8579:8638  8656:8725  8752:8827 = 0.040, 16.7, 16.2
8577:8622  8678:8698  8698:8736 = 0.012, 16.7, 16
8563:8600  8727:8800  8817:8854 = 0.028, 16.8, 16.4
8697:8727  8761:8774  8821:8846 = 0.003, 16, 16.6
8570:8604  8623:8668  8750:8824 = 0.025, 16.7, 16.2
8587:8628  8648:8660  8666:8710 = 0.068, 16.7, 15.9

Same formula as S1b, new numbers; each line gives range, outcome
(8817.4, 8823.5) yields 16.2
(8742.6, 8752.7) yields 15.5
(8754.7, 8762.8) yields 16.3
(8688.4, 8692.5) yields 15.4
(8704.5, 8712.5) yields 15.9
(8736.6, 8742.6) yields 16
